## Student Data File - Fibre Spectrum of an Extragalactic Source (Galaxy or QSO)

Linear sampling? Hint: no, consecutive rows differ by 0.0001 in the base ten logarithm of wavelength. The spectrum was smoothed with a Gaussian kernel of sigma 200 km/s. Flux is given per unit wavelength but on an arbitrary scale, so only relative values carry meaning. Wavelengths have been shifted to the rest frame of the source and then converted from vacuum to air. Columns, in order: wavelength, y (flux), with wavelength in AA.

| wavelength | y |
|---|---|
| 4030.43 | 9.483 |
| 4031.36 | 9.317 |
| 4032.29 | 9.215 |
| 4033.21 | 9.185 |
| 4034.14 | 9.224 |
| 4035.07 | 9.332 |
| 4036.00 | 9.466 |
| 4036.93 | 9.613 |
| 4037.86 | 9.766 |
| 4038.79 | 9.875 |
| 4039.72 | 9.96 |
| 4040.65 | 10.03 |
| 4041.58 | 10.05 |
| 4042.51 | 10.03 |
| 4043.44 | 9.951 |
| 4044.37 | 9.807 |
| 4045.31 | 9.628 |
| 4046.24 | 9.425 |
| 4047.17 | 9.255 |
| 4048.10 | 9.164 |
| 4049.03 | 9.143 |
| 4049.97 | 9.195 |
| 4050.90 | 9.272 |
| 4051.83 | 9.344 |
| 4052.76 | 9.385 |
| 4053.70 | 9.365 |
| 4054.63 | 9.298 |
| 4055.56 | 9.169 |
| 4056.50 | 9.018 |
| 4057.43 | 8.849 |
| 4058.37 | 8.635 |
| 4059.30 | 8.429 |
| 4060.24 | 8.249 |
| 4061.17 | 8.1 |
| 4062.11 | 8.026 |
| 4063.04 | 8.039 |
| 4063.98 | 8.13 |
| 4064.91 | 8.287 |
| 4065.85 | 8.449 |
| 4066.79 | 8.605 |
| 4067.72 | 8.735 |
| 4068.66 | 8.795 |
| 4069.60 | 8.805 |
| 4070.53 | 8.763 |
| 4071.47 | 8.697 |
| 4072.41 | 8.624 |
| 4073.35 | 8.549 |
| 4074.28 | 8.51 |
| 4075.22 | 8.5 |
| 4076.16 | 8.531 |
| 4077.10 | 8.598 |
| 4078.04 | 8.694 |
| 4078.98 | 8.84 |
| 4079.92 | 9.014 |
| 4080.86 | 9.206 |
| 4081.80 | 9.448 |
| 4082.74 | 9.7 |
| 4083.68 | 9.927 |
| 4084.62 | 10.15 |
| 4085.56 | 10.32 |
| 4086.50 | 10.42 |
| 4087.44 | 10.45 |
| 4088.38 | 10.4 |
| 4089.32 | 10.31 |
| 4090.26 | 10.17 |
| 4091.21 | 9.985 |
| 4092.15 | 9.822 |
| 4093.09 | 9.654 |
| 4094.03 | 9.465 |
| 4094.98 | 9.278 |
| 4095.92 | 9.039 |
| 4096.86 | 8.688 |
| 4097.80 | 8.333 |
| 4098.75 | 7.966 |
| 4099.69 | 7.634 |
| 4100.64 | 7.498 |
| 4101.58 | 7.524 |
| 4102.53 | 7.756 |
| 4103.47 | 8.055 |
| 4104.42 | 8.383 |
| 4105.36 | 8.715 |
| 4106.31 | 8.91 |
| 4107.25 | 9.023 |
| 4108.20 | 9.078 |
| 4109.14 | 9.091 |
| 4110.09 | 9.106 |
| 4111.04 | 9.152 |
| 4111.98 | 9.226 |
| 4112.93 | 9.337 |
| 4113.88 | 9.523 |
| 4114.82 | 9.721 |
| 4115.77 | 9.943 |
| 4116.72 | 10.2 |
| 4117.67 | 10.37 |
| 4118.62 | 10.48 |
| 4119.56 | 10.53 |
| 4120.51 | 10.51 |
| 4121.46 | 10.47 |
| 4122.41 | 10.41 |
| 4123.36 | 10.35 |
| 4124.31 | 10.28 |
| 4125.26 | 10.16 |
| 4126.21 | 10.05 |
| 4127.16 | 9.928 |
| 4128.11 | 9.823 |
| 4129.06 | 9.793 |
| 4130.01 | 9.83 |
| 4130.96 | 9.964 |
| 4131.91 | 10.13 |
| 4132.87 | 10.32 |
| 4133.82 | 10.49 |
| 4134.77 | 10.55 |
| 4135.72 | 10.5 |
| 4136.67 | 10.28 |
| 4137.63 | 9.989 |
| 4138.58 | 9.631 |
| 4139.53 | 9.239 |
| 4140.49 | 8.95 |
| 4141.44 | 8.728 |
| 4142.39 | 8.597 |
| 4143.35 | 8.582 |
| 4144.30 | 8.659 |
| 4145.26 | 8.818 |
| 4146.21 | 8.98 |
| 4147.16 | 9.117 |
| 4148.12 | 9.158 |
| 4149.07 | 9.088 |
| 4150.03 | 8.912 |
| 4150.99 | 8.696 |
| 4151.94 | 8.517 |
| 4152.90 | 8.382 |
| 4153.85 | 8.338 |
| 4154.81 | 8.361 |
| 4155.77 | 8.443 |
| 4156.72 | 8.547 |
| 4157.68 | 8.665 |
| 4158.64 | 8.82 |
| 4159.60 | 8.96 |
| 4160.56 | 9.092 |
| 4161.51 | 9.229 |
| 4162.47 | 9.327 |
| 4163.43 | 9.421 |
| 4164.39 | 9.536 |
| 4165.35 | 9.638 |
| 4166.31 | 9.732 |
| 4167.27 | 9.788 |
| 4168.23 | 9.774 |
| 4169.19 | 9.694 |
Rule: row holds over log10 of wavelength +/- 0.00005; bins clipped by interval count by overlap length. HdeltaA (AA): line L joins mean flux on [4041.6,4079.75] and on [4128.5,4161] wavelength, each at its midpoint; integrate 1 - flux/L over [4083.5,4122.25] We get -1.4 AA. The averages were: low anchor 8.89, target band 9.39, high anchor 9.21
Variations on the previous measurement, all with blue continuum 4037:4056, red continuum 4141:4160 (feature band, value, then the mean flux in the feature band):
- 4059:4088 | 1.4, 8.9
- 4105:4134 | -2.8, 9.83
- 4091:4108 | 0.9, 8.64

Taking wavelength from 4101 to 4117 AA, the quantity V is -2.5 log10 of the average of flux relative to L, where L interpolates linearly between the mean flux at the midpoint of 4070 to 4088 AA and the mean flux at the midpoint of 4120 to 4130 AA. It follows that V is 0.10 mag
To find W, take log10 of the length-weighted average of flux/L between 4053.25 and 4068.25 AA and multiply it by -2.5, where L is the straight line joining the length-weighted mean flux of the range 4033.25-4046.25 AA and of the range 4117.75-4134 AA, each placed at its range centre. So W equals 0.15 mag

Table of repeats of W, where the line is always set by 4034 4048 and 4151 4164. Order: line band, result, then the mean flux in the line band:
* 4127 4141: -0.11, 9.96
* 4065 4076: 0.10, 8.62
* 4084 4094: -0.09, 10.1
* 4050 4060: 0.06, 9.06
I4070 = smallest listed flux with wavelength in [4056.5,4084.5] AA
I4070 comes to 8.026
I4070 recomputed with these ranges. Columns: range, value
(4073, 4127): 7.498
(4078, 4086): 8.694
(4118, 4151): 8.582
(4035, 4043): 9.332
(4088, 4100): 7.634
